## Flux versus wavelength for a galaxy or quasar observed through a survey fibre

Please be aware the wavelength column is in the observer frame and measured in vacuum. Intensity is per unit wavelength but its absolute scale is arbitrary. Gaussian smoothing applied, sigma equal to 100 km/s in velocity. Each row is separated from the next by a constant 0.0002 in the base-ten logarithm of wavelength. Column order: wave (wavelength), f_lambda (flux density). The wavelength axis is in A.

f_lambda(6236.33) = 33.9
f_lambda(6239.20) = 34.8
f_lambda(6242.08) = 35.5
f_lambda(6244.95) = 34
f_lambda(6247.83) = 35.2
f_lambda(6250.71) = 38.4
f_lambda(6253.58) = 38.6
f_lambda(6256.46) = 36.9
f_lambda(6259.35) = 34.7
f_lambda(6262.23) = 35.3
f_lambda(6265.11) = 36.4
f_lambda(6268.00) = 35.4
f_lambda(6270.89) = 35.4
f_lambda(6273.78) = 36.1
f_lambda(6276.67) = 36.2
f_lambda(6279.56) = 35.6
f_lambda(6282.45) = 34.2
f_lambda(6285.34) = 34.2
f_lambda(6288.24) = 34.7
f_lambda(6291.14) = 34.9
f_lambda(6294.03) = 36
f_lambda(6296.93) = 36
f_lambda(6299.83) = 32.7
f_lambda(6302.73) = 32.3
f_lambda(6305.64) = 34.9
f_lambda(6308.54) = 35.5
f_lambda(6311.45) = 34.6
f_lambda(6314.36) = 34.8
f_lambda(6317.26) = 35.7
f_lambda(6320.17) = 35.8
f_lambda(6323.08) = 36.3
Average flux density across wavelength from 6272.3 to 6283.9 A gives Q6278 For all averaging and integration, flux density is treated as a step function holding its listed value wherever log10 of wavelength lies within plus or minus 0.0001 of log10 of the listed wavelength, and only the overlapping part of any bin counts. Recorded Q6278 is 35.5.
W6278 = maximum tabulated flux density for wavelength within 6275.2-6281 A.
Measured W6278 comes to 36.2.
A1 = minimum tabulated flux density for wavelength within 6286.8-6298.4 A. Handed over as 34.7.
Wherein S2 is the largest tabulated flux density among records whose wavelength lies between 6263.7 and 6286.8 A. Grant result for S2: 36.4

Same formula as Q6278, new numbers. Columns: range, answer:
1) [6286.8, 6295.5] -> 35.2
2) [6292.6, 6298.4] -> 36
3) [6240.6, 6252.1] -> 35.7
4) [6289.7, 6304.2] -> 34.4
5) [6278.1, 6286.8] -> 34.7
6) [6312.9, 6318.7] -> 35.3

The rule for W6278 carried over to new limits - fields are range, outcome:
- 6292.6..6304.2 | 36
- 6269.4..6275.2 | 36.1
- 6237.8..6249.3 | 35.5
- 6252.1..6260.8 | 38.6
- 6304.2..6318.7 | 35.7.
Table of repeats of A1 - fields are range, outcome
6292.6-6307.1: 32.3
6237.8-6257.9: 34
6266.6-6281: 35.4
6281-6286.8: 34.2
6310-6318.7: 34.6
